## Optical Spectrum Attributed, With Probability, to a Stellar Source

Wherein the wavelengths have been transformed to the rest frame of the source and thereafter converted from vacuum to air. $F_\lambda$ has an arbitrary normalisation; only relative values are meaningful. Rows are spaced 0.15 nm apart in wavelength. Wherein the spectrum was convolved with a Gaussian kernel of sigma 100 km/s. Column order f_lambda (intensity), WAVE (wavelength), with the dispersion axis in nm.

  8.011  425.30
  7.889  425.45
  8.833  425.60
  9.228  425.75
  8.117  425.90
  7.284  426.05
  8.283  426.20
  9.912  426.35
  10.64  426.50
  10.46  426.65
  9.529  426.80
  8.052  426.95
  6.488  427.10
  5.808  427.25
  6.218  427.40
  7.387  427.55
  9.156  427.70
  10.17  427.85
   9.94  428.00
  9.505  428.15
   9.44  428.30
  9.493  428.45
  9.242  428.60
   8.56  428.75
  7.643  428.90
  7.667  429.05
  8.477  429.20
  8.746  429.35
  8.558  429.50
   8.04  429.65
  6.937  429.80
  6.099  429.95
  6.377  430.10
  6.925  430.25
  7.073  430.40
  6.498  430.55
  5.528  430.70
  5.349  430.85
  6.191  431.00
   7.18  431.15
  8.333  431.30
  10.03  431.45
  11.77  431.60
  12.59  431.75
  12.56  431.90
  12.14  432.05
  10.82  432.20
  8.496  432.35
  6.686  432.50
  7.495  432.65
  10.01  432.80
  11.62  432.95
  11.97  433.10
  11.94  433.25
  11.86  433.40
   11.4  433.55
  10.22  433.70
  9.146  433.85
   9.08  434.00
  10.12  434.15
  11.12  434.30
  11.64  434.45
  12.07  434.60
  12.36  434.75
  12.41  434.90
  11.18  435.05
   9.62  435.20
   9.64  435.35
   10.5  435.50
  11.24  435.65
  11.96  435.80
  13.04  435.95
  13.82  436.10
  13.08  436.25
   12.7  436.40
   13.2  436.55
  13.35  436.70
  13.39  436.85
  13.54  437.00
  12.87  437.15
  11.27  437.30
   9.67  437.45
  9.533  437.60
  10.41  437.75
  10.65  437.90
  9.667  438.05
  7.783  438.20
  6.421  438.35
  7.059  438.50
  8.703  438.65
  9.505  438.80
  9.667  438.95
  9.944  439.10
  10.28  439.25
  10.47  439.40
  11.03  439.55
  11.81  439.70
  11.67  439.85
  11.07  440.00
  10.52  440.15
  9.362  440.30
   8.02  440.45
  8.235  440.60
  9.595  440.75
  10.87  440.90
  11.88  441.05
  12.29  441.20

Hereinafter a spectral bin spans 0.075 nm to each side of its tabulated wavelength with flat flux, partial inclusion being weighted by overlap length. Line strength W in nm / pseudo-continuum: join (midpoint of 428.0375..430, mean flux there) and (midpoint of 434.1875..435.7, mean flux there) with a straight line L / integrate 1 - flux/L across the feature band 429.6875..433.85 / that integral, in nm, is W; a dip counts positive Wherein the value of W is 0.31 nm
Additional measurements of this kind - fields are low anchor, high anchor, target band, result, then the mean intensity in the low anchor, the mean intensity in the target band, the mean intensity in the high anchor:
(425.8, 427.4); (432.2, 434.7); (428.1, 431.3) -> 0.561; 8.36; 7.6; 10.3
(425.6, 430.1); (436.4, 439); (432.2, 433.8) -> -0.115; 8.42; 10.2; 10.5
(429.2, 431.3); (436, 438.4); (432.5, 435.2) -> -0.432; 6.99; 10.8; 11.4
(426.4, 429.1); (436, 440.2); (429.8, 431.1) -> 0.410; 8.65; 6.31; 10.8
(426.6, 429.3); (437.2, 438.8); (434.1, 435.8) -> -0.408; 8.5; 11.1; 9.19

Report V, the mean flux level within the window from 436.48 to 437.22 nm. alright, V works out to 13.3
